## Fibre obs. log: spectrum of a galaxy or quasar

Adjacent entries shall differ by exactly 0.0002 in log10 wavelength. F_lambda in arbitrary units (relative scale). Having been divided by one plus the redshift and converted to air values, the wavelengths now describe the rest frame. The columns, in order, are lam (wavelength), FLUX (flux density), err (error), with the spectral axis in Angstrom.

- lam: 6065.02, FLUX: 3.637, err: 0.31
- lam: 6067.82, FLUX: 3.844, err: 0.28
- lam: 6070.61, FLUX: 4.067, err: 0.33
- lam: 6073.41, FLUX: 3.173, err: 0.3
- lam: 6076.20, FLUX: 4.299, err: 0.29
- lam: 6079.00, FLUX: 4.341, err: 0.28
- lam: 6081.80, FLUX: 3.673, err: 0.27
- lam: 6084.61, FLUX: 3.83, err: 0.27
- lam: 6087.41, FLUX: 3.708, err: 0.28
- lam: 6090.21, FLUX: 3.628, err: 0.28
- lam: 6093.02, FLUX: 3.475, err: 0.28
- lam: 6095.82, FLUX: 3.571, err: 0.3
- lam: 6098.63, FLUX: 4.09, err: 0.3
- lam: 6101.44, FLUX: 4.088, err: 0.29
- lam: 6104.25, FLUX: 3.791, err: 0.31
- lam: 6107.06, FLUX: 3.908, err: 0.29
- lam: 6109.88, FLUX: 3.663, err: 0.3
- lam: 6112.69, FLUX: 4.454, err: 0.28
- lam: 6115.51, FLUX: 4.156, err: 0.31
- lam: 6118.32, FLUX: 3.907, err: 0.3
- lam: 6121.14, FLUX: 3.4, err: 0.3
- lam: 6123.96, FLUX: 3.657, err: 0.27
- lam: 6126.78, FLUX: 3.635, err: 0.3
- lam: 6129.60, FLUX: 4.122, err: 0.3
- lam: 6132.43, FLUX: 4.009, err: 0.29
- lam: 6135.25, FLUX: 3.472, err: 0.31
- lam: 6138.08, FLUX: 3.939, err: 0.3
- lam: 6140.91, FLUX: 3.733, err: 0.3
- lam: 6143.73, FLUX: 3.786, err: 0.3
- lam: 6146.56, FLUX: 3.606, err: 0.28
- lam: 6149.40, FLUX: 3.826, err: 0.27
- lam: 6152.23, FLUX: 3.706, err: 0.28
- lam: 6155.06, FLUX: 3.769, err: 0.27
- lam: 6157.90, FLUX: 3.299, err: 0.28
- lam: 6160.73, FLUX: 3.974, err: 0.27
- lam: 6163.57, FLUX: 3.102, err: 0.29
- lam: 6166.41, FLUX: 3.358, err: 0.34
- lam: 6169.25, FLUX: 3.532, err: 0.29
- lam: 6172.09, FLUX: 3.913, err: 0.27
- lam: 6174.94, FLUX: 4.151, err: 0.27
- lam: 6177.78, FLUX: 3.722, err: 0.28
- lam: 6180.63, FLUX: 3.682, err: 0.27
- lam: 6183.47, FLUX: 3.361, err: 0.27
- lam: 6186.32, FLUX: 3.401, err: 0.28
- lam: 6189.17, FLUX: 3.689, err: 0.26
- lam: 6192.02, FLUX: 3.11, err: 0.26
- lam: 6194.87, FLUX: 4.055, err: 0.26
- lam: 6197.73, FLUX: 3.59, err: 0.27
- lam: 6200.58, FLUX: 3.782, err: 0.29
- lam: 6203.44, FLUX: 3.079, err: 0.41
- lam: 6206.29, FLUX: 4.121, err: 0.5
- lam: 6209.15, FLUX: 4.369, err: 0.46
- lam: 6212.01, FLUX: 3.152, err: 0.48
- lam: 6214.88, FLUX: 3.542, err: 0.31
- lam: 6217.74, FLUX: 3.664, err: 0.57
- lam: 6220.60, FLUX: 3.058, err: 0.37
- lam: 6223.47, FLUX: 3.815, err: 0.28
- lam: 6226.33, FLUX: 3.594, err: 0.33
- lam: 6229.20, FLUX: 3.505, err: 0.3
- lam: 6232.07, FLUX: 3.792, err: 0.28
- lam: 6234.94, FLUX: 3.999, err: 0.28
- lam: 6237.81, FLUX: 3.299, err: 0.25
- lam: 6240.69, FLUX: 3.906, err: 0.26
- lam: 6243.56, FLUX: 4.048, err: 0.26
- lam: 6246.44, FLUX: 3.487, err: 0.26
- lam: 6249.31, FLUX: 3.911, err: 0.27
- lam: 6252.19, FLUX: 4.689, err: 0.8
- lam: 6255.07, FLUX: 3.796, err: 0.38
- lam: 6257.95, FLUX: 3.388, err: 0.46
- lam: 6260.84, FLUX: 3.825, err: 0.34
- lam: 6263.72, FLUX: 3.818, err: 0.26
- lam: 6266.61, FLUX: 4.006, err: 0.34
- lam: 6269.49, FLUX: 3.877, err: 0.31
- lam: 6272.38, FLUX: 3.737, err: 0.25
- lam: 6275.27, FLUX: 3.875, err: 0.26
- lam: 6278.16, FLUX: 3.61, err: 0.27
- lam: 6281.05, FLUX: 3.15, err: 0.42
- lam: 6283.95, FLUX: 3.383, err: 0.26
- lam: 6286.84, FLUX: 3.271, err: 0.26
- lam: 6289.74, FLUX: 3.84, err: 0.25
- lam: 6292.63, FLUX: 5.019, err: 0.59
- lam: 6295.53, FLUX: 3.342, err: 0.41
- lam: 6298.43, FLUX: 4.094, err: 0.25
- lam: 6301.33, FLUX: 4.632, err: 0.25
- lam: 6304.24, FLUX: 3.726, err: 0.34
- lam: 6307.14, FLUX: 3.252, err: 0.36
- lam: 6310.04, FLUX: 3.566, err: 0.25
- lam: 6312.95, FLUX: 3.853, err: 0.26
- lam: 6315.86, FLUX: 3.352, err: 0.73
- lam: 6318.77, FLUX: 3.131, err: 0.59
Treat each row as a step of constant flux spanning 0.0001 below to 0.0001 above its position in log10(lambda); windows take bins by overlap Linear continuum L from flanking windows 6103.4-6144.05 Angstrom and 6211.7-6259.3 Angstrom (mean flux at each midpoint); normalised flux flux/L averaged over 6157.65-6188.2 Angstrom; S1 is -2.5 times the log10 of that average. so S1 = 0.05 mag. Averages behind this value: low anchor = 3.84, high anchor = 3.7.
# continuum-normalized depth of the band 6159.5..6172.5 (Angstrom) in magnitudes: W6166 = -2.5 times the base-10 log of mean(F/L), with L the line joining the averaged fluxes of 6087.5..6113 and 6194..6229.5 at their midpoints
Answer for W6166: 0.05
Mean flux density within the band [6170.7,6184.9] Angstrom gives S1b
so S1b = 3.76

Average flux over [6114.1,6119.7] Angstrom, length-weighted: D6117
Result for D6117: 4.04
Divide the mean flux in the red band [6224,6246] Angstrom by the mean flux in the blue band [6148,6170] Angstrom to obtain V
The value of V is 1.0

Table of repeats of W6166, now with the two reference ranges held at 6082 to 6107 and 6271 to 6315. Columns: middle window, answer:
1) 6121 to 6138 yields 0.00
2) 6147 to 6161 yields 0.02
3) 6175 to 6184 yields 0.02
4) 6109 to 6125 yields -0.03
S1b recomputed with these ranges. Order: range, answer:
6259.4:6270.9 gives 3.88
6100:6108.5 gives 3.93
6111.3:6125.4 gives 3.91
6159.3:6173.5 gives 3.58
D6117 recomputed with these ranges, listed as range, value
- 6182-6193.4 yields 3.39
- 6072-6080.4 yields 3.94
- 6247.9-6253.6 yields 4.3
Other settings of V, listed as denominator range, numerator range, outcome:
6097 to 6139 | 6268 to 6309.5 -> 0.97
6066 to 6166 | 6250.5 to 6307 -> 1.01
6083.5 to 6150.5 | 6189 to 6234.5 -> 0.95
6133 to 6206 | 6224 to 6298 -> 1.04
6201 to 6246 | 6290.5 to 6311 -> 1.08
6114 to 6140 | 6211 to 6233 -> 0.92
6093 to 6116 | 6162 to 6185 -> 0.92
